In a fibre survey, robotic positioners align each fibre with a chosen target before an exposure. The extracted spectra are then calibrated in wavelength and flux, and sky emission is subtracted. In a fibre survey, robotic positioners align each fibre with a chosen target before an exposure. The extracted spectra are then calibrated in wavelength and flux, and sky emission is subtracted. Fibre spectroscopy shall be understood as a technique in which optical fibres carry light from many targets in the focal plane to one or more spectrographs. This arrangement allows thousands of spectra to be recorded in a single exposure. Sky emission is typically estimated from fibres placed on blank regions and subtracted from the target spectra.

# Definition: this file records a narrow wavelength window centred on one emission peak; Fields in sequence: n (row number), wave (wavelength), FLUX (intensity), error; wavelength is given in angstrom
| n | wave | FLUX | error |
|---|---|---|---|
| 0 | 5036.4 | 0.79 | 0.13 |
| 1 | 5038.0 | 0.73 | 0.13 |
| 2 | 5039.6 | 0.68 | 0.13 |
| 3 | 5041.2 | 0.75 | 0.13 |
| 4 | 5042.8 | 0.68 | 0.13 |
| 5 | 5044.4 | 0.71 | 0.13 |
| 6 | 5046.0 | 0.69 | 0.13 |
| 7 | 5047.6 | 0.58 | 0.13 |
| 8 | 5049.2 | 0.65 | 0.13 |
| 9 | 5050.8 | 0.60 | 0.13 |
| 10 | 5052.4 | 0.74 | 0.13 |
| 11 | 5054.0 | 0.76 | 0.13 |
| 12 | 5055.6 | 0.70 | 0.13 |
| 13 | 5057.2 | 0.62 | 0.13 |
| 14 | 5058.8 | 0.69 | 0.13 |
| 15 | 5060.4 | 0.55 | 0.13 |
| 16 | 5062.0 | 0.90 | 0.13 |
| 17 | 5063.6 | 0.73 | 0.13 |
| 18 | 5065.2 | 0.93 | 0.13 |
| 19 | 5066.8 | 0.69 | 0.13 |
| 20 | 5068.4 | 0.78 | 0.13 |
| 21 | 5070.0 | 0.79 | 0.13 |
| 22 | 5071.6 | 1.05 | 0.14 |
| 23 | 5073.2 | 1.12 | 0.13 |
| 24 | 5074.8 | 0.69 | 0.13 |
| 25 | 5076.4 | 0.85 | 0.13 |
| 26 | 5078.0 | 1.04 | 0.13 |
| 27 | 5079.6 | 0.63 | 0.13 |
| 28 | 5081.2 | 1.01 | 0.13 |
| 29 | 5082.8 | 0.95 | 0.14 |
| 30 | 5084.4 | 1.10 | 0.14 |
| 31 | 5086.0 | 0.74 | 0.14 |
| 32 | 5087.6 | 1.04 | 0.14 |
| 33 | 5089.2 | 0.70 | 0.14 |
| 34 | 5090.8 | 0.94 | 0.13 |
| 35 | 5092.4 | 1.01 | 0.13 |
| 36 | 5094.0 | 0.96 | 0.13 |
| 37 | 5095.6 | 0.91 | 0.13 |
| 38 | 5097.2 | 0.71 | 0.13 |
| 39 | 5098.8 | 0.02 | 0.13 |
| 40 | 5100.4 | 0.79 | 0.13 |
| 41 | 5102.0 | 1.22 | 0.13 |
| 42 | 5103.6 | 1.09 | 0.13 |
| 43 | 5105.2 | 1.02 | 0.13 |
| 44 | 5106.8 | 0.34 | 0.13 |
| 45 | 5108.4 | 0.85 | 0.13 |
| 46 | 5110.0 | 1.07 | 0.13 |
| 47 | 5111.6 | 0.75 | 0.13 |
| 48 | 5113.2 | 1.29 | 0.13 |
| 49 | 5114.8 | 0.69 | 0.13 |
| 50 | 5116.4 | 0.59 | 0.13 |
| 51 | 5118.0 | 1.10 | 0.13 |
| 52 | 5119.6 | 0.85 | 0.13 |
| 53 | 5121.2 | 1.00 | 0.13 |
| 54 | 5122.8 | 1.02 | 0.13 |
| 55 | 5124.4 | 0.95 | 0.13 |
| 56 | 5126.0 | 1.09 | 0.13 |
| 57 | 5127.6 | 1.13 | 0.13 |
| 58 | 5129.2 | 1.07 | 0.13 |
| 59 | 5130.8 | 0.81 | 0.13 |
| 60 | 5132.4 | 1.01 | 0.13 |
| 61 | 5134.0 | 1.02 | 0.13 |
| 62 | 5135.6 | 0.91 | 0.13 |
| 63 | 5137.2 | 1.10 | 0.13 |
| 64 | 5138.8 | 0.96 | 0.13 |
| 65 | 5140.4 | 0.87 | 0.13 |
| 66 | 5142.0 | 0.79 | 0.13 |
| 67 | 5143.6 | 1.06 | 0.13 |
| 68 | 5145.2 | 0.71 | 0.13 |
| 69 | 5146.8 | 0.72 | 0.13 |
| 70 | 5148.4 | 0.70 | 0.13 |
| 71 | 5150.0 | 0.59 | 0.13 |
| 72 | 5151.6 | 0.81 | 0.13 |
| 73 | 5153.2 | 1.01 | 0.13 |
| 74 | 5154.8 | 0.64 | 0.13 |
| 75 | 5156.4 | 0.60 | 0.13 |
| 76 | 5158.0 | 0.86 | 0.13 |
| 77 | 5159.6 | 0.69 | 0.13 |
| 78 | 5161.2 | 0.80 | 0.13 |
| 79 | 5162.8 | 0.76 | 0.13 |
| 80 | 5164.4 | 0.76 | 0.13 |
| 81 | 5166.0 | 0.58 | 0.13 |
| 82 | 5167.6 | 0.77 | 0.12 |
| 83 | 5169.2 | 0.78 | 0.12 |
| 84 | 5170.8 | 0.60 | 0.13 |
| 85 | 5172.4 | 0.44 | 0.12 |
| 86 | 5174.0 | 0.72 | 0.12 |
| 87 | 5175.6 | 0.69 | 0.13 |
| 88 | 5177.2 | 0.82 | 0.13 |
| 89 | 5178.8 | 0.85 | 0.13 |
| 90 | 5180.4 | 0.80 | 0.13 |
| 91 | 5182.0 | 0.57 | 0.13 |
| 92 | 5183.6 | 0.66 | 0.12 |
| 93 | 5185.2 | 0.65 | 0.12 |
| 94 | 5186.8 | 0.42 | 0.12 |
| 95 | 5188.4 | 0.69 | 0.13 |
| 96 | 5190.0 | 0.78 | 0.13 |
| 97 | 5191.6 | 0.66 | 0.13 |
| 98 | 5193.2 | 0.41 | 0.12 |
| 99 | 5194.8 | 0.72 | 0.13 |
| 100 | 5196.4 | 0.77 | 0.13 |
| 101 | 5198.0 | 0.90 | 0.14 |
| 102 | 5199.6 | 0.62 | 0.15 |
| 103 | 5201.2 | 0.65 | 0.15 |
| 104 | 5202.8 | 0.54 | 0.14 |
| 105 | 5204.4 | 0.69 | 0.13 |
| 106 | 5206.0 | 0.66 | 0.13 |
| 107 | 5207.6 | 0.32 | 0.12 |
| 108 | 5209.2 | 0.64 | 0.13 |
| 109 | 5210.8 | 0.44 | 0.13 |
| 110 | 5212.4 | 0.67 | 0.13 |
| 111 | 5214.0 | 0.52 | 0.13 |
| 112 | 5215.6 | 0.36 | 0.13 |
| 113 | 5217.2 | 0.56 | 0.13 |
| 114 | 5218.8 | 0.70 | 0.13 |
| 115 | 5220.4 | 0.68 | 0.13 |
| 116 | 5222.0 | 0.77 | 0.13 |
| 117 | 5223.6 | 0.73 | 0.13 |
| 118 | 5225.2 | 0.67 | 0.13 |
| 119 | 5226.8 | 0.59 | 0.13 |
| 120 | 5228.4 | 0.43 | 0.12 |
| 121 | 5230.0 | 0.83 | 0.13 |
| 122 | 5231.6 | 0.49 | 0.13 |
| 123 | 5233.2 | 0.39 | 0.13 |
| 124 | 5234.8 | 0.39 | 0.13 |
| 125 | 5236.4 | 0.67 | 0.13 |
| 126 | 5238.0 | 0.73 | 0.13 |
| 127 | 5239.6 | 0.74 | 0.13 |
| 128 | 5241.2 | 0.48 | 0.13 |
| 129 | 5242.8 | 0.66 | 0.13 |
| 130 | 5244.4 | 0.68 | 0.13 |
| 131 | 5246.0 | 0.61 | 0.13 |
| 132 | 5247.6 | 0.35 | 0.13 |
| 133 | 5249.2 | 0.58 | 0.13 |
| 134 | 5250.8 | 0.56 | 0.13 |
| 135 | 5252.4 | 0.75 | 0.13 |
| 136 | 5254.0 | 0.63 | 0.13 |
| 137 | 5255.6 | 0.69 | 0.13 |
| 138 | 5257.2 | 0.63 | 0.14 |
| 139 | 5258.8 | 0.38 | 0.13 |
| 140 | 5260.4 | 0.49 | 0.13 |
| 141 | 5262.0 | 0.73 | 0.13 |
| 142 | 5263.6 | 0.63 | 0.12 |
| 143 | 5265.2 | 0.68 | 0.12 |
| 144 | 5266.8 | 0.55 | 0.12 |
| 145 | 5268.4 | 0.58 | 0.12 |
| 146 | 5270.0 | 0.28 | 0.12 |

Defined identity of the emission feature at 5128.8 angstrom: C IV 1549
